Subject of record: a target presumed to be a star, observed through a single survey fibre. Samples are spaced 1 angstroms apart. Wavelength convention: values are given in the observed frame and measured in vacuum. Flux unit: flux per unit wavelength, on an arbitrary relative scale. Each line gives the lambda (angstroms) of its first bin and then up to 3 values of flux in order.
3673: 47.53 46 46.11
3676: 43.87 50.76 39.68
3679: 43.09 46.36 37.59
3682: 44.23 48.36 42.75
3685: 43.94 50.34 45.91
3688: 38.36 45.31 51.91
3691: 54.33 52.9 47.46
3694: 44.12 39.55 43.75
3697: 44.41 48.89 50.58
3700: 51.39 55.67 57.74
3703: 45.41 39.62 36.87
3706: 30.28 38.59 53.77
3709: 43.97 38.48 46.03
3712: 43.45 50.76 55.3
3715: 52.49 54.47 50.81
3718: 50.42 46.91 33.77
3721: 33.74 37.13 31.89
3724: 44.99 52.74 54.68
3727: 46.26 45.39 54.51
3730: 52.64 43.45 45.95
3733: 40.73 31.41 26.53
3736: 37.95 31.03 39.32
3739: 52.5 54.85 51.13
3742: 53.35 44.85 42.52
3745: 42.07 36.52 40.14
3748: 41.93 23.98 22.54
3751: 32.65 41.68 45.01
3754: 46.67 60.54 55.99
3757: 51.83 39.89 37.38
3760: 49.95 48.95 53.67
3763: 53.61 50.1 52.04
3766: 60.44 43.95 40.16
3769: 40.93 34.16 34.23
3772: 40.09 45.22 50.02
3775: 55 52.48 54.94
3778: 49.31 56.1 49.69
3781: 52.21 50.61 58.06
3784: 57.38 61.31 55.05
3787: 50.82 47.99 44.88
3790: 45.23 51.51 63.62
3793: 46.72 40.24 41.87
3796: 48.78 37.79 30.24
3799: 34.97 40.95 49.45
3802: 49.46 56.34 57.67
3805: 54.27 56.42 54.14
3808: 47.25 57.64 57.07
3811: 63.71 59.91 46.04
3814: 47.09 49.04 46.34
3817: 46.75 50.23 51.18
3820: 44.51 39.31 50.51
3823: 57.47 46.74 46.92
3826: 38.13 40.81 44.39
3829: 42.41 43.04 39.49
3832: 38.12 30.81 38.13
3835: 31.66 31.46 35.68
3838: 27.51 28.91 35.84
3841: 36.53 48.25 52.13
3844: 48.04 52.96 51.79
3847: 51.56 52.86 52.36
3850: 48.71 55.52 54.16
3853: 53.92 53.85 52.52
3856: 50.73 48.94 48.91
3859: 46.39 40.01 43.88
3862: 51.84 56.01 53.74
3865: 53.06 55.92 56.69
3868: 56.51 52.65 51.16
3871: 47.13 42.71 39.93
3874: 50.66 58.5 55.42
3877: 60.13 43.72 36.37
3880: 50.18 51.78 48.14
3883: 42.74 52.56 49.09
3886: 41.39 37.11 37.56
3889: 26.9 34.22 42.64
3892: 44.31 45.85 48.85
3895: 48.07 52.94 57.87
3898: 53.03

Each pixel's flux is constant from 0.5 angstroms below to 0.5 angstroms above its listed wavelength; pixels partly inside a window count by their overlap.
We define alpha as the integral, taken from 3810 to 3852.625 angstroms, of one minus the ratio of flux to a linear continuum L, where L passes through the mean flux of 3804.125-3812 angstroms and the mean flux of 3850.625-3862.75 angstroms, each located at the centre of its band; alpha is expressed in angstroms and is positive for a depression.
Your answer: 6.3 angstroms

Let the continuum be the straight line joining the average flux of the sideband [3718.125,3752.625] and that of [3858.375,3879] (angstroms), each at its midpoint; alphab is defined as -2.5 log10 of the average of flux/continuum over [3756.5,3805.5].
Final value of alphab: -0.088 mag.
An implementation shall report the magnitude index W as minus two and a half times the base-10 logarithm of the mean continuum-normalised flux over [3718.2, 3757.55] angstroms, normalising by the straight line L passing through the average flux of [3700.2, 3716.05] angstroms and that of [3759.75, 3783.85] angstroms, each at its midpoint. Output 0.11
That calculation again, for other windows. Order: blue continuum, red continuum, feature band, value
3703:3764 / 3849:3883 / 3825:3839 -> 0.30 mag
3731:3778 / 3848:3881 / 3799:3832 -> -0.02 mag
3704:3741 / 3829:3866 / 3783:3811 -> -0.11 mag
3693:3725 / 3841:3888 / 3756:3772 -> 0.01 mag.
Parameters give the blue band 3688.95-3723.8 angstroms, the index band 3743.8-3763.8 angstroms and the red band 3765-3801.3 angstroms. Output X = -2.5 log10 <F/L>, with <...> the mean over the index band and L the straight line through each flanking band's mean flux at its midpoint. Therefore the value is 0.08 mag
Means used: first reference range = 45.8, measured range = 43.5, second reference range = 47.7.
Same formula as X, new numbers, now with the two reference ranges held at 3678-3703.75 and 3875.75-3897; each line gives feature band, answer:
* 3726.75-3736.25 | 0.097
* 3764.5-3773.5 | 0.067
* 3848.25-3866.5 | -0.125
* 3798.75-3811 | -0.137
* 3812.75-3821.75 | -0.022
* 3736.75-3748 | 0.044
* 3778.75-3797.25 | -0.102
